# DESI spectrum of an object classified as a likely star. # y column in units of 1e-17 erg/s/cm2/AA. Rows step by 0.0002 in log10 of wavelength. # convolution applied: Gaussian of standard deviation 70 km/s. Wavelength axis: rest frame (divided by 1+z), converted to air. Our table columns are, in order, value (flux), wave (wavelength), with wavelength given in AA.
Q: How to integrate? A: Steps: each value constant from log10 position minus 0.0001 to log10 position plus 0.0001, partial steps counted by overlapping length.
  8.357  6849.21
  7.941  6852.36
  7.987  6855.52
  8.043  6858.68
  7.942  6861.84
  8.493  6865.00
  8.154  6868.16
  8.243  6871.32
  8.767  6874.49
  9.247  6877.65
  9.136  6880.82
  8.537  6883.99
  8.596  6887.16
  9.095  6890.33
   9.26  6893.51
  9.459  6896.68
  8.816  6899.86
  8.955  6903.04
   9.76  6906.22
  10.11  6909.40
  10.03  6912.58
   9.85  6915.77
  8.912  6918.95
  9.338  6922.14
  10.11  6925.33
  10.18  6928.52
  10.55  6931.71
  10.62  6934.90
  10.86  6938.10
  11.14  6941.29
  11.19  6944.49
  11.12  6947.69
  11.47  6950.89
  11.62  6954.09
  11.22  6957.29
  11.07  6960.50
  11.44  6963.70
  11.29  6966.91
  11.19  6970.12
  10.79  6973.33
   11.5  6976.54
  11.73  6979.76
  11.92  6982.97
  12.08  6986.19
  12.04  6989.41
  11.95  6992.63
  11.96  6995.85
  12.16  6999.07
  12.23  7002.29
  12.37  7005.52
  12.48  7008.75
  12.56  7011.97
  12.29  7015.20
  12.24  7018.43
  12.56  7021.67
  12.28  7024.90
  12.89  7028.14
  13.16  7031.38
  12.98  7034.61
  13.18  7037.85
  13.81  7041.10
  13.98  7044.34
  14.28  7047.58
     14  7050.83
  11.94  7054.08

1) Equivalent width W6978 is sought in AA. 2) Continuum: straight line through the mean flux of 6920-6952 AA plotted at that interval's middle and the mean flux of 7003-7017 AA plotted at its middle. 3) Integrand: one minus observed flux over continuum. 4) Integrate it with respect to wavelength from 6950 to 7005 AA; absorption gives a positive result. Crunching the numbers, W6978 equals -0.1 AA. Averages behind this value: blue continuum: 10.6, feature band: 11.6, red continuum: 12.4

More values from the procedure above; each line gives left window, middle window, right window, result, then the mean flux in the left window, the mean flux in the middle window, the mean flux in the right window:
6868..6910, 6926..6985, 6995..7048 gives -1.4 AA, 9.01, 11.2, 12.8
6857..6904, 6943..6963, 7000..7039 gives -1.0 AA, 8.71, 11.3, 12.6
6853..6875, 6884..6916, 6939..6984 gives 0.1 AA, 8.19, 9.33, 11.3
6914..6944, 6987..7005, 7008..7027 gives -0.3 AA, 10.2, 12.1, 12.4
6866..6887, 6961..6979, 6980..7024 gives 0.1 AA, 8.67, 11.3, 12.2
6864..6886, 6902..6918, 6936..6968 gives 0.2 AA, 8.66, 9.74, 11.2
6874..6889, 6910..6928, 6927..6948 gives 0.8 AA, 8.87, 9.7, 10.8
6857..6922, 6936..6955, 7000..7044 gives -1.2 AA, 8.98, 11.2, 12.7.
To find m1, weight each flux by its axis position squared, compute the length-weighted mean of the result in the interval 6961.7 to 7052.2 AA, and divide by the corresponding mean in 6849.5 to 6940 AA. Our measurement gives 1.40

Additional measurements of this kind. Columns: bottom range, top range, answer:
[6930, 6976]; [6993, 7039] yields 1.15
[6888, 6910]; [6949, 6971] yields 1.24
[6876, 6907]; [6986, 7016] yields 1.39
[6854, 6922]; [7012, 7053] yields 1.53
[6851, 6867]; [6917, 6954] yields 1.33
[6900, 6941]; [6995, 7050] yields 1.33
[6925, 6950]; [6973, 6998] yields 1.11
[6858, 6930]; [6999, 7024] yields 1.41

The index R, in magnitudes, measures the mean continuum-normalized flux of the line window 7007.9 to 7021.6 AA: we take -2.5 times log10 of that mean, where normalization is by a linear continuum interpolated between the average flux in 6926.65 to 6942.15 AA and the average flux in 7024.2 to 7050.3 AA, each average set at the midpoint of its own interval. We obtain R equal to 0.03 mag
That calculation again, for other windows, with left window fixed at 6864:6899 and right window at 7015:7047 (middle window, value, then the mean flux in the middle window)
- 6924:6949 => -0.04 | 10.7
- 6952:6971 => -0.02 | 11.3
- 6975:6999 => -0.01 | 11.9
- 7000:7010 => 0.00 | 12.3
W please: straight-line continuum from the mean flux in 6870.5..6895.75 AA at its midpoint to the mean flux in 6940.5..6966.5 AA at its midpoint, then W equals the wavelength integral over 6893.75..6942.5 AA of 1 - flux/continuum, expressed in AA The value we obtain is 0.98 AA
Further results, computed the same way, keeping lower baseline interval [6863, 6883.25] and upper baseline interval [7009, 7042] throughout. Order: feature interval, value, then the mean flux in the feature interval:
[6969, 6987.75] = -0.1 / 11.5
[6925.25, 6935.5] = -0.2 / 10.4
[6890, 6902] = 0.1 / 9.15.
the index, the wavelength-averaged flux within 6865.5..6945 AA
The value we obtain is 9.52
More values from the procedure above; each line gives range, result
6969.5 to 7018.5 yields 12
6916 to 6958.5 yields 10.6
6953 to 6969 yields 11.3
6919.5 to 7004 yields 11.2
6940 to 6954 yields 11.3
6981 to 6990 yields 12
